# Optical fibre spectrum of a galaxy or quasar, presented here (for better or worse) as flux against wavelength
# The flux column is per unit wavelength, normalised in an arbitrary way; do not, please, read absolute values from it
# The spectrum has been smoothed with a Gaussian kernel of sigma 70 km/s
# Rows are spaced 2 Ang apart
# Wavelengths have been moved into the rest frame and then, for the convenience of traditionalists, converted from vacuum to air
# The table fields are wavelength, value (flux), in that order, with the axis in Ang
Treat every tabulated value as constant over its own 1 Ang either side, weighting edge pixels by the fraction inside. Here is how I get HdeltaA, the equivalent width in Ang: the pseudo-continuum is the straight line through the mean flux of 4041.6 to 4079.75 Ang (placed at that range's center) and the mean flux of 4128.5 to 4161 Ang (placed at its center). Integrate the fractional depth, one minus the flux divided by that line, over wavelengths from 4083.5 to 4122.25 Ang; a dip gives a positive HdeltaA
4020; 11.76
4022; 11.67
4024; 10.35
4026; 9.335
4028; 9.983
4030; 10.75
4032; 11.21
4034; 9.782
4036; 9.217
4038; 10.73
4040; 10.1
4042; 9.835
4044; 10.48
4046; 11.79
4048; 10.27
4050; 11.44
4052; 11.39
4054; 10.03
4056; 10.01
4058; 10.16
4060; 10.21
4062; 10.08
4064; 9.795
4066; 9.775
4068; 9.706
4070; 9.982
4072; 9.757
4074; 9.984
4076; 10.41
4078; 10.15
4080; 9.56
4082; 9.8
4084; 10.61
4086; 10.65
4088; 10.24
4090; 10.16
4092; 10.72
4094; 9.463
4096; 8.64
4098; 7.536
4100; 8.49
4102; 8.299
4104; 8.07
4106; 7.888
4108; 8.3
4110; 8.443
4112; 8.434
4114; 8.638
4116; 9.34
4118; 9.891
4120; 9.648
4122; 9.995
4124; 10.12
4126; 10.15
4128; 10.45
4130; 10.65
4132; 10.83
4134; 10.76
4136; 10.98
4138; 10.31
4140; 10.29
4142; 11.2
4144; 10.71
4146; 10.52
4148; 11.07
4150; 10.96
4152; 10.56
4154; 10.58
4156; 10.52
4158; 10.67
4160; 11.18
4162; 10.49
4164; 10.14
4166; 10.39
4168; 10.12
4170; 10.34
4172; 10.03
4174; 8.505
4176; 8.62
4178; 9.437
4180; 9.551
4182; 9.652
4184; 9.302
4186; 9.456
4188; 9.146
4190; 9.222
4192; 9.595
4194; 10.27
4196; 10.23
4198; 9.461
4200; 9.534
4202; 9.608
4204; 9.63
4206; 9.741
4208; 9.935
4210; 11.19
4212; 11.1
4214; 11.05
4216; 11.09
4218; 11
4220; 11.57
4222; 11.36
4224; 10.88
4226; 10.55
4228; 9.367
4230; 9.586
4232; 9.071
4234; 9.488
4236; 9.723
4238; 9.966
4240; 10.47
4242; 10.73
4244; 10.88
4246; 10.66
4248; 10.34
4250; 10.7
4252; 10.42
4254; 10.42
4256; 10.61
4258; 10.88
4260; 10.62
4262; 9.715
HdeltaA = 5.0 Ang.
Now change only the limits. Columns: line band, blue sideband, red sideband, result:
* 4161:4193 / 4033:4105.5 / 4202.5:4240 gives 1.85 Ang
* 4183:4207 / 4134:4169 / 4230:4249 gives 1.80 Ang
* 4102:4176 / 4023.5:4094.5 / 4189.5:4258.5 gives 1.95 Ang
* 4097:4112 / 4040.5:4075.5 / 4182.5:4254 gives 3.05 Ang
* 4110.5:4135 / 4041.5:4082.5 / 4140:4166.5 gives 1.52 Ang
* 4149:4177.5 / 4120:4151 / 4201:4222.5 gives 1.04 Ang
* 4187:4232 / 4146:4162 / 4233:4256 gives 1.29 Ang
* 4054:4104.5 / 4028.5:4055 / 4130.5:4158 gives 4.20 Ang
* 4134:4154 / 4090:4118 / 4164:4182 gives -3.15 Ang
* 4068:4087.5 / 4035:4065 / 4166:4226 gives 0.42 Ang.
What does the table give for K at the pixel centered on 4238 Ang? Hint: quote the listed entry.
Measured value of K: 9.966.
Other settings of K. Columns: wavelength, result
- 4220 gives 11.57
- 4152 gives 10.56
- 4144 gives 10.71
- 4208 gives 9.935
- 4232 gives 9.071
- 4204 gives 9.63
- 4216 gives 11.09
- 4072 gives 9.757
